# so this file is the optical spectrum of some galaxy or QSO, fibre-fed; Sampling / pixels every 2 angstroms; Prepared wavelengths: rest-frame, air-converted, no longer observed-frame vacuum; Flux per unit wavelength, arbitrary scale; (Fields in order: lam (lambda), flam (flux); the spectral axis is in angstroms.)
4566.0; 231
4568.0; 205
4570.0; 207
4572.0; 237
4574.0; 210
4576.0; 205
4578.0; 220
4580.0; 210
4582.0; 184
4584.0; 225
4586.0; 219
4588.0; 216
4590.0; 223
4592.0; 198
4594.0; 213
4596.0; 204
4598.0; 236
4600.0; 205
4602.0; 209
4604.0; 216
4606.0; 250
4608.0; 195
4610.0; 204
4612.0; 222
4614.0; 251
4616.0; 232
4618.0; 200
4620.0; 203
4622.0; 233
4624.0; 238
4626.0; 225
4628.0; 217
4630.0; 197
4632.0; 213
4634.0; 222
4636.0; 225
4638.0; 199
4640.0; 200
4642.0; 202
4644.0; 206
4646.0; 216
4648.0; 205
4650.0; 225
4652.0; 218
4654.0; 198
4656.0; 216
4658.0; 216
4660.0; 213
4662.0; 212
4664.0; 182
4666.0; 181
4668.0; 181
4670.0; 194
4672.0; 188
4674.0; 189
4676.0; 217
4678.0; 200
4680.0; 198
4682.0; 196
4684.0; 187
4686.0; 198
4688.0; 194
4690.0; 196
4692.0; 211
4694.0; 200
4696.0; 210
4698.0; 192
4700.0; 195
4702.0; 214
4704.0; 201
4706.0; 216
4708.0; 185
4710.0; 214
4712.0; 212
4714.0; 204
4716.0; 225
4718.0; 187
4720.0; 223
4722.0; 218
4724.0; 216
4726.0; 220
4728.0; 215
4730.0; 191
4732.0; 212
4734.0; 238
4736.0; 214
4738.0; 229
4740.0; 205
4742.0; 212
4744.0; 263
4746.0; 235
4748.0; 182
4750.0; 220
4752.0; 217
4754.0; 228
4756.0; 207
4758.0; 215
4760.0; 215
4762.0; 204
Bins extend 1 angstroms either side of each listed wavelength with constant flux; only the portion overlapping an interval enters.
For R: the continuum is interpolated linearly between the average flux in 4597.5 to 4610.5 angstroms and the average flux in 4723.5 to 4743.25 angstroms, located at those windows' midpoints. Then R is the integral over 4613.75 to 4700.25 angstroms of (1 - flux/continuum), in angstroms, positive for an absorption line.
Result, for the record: 3.9 angstroms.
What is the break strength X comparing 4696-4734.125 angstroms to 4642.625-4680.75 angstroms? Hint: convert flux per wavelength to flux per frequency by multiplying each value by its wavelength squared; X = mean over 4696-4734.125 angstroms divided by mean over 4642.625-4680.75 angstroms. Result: 1.1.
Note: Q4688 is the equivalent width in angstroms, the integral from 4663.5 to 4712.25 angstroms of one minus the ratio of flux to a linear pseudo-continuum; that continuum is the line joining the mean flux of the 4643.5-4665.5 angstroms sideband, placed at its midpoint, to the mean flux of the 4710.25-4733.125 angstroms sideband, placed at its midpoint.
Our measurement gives 2.9 angstroms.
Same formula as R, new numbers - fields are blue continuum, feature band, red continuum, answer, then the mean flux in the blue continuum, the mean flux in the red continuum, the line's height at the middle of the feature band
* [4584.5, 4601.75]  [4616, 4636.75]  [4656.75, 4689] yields -1.09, 214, 197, 207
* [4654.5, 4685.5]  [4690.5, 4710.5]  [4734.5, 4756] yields 0.35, 198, 220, 207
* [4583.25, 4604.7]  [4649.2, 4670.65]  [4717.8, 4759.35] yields 1.25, 215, 217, 216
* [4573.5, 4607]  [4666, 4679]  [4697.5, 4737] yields 1.09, 214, 210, 211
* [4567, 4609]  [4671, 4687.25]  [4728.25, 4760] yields 1.46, 214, 218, 216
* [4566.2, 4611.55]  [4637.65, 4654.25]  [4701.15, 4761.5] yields 0.43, 214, 214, 214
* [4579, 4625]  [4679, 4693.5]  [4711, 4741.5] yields 1.19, 217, 214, 215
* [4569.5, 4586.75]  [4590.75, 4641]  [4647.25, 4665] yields -1.18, 213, 210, 211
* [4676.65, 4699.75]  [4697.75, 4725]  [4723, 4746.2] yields 0.23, 199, 220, 209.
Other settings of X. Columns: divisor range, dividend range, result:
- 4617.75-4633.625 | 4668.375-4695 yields 0.93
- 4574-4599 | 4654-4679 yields 0.97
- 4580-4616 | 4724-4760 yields 1.07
